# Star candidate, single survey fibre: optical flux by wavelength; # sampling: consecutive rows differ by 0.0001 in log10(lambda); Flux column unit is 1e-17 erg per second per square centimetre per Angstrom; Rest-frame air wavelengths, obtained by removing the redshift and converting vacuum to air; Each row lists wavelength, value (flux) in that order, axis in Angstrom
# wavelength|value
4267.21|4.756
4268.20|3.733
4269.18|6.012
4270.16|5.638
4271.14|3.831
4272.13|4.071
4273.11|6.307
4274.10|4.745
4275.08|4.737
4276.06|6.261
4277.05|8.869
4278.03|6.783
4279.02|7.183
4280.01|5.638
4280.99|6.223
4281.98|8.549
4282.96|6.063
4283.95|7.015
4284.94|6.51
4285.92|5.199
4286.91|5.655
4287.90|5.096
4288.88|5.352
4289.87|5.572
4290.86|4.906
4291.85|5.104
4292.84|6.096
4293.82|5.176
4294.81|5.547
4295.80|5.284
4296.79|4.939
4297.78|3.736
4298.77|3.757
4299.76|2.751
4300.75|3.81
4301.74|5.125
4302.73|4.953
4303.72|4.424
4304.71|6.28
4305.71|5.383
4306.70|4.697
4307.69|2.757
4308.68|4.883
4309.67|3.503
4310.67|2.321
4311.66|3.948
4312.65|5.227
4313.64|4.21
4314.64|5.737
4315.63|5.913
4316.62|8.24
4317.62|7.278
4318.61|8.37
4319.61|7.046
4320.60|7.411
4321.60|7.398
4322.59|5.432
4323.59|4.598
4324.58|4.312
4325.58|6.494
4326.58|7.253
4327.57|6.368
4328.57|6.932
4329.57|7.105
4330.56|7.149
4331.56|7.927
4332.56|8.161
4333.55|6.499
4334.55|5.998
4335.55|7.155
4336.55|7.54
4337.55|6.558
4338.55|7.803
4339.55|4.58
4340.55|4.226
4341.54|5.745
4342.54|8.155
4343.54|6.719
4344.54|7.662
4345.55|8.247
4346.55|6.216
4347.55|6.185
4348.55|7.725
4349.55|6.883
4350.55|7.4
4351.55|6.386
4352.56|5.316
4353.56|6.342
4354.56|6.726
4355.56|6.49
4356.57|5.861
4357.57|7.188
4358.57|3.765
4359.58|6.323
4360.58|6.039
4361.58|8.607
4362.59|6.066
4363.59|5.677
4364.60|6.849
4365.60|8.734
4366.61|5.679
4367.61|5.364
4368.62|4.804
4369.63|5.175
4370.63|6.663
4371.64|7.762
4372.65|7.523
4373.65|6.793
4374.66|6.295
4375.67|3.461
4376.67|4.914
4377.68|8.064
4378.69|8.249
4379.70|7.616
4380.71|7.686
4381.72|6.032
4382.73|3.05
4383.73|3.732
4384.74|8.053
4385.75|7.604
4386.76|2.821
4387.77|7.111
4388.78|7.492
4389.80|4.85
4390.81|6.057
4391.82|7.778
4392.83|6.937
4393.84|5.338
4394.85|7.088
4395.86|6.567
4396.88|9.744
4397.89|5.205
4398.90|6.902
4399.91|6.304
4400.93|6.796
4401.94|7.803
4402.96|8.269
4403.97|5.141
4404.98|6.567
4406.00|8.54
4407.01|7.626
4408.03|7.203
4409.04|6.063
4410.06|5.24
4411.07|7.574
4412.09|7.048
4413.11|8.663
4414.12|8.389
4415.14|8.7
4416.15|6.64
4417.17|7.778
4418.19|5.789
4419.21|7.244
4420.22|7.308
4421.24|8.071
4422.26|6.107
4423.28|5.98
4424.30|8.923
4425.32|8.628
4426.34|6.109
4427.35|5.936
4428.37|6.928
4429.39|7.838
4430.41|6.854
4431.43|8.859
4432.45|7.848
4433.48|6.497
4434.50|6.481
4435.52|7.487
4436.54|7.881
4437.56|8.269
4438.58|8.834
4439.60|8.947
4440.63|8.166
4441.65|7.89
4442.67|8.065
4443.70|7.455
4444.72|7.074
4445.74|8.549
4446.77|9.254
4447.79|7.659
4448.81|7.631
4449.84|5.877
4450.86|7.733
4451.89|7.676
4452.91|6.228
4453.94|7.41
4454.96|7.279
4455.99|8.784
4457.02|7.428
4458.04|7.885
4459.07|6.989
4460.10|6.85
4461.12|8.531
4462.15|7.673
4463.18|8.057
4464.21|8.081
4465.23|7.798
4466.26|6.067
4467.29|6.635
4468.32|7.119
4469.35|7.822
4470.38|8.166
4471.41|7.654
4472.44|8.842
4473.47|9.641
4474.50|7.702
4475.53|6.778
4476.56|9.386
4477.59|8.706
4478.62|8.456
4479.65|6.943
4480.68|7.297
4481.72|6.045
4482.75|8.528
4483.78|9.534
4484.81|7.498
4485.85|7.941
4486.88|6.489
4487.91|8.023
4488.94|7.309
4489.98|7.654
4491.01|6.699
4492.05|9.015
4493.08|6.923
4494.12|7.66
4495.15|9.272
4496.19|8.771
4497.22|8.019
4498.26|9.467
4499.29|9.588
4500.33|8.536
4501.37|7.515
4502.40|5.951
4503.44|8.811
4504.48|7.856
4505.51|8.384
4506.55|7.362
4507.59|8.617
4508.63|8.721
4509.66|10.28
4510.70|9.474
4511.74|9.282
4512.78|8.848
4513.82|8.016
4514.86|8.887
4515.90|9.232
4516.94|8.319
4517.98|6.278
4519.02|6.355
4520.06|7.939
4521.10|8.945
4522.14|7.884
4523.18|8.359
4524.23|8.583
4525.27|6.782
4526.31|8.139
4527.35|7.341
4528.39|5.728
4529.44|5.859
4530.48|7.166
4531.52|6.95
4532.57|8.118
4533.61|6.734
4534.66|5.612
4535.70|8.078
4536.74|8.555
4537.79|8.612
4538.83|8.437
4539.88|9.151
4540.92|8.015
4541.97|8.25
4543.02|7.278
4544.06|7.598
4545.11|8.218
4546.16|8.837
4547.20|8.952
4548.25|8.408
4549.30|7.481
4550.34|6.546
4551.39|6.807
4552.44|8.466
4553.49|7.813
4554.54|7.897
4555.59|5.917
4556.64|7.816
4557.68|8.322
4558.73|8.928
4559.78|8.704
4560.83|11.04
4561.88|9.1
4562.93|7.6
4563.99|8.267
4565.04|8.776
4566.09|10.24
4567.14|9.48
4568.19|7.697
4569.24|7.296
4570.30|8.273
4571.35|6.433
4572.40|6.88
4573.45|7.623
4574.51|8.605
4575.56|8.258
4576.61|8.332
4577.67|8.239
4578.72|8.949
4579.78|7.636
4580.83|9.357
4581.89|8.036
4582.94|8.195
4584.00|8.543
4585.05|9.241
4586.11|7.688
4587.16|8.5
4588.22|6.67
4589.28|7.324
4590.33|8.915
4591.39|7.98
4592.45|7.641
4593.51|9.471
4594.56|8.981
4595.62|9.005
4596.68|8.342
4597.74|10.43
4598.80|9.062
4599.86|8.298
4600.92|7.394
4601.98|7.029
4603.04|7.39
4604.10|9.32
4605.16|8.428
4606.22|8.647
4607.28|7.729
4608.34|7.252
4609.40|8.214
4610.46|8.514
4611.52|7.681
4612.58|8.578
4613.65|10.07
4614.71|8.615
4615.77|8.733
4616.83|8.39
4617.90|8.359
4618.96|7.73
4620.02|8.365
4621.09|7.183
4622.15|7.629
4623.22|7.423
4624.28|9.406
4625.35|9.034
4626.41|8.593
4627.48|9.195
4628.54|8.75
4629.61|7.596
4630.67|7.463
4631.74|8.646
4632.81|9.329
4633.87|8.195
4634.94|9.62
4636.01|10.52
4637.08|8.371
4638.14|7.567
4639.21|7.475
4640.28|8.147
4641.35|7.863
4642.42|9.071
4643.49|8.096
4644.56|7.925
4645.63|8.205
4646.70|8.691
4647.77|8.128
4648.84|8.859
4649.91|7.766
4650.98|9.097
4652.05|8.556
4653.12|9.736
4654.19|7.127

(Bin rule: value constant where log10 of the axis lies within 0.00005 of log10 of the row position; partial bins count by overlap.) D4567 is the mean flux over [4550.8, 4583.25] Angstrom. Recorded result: 8.22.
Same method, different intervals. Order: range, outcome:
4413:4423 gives 7.39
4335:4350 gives 6.76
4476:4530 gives 8.03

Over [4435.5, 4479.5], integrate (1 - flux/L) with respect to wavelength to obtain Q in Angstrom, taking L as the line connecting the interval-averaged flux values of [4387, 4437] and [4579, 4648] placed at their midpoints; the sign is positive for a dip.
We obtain -2.7 Angstrom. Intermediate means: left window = 7.08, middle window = 7.82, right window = 8.37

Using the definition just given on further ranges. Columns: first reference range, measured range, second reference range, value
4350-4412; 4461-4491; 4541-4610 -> -1.8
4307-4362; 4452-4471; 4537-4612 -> -0.5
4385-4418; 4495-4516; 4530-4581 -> -2.4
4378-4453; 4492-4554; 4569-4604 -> -1.6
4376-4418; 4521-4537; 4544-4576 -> 1.0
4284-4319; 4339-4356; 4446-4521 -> -2.1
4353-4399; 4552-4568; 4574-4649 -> -1.2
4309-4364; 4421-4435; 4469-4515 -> 0.4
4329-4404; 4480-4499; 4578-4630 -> -1.1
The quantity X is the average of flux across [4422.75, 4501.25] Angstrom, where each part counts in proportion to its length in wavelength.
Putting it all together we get 7.77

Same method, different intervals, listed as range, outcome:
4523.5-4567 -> 7.95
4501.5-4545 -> 7.92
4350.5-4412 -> 6.48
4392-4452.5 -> 7.36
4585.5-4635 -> 8.35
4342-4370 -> 6.52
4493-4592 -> 8.1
